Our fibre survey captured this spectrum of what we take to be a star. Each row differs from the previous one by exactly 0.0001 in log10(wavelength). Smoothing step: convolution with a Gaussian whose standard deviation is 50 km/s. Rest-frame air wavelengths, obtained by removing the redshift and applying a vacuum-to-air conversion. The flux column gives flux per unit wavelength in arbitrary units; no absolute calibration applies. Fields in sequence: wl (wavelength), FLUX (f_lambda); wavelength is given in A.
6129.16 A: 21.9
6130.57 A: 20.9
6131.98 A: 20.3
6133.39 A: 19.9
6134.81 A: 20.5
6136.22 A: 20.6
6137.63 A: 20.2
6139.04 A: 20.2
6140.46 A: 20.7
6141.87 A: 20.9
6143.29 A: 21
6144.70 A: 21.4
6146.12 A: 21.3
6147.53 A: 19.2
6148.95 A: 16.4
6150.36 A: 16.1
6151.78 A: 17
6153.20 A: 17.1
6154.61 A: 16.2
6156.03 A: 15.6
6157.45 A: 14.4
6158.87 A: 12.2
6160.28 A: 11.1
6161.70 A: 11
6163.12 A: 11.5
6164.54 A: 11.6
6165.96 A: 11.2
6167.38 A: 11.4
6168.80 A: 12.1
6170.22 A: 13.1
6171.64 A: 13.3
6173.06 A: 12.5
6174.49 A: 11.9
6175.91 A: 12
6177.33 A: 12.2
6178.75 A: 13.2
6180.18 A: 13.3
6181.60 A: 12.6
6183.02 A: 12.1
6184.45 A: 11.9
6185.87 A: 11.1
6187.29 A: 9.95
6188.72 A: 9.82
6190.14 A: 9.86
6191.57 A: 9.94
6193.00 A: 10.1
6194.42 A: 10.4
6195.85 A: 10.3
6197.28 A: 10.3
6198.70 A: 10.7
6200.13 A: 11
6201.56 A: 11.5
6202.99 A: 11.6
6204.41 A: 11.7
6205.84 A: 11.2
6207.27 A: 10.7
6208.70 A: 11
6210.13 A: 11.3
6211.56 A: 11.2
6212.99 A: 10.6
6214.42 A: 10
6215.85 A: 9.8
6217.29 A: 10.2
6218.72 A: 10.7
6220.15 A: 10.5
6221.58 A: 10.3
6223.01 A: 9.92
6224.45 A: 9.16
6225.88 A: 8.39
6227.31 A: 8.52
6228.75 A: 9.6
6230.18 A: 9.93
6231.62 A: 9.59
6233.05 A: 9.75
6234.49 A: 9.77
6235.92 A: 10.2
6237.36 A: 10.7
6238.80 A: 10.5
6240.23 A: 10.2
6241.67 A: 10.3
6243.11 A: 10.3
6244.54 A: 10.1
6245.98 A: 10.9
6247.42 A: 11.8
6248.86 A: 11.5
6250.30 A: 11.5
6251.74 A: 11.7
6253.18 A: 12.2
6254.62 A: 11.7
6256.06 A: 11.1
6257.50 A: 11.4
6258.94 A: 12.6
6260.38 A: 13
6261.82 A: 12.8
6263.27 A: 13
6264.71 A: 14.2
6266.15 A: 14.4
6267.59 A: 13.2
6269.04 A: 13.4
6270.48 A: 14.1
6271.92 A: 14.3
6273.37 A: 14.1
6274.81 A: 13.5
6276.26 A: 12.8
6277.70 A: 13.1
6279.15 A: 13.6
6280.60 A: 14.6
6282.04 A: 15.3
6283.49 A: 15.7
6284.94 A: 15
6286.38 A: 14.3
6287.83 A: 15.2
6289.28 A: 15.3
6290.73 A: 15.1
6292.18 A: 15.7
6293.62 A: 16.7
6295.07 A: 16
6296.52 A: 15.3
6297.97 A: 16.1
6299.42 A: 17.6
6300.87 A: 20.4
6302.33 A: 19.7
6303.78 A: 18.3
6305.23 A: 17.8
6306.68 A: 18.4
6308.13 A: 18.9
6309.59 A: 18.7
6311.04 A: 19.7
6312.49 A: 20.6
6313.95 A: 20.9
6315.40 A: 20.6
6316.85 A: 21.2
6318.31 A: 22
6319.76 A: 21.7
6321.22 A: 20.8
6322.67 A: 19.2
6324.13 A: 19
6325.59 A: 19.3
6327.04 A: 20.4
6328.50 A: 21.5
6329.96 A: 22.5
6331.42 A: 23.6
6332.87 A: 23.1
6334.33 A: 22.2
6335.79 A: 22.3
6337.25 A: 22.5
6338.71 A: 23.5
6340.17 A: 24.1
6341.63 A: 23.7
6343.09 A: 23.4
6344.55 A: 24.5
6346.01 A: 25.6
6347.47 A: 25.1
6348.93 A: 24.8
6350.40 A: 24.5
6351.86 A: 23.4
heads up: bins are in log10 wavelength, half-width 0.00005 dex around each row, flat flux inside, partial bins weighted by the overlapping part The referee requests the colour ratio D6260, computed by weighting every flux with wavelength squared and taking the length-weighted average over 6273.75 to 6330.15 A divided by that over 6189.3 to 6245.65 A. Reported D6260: 1.77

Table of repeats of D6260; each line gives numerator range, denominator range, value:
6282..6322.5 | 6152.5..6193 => 1.54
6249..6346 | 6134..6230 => 1.40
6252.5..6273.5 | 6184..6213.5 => 1.23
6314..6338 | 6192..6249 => 2.13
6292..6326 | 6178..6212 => 1.77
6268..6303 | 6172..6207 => 1.39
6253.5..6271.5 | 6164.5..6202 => 1.16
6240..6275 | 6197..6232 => 1.20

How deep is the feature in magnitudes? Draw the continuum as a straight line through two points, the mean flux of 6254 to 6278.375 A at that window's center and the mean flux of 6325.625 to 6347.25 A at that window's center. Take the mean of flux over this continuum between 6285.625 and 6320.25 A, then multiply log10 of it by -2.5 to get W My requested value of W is 0.01 mag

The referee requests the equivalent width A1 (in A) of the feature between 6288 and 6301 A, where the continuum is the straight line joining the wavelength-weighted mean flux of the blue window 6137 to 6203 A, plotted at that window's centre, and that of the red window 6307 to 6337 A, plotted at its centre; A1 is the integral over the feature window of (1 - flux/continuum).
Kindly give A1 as 2.2 A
